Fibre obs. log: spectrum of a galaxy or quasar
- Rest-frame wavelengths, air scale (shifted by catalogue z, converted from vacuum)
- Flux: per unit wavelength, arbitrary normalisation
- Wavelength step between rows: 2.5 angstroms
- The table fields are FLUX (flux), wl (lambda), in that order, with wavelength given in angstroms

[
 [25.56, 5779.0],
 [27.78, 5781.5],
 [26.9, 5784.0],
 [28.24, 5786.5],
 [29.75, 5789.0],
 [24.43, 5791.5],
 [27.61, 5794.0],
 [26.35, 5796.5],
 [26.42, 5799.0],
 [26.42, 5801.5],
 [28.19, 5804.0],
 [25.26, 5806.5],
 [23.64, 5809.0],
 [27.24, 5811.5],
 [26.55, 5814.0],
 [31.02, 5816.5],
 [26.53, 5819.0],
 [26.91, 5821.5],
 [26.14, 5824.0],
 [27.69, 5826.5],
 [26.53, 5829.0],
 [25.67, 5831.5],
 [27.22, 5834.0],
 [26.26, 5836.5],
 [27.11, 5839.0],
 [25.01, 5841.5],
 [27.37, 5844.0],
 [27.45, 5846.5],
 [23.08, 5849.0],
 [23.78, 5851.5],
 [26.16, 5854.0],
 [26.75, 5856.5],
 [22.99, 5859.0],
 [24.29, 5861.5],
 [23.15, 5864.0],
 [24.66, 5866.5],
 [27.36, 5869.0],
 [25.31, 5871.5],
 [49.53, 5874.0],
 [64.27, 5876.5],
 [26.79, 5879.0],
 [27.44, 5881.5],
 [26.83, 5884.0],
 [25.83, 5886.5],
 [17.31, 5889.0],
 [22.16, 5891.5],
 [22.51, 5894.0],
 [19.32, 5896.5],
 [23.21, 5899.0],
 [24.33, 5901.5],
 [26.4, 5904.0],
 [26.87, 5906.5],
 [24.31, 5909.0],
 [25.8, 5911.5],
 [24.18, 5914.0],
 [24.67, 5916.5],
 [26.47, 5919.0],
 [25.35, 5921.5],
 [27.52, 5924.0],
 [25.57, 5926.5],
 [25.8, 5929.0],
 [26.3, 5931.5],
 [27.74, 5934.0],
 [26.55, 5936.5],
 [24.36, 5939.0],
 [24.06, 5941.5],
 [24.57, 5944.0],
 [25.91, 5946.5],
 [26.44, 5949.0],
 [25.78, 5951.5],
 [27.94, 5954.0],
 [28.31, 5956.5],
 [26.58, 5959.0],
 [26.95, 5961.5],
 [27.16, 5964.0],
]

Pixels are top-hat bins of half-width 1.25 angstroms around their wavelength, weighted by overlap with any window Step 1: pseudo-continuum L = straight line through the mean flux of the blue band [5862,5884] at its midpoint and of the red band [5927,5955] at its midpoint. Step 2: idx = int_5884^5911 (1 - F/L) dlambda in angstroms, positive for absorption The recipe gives 6.10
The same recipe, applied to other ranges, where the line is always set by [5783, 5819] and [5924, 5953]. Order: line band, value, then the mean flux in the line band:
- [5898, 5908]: 0.3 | 25.2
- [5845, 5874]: 0.5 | 26.1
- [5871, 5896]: -4.1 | 30.6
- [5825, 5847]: 0.0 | 26.7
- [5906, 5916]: 0.4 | 25.1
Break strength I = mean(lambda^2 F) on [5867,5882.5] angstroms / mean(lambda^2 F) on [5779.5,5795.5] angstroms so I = 1.37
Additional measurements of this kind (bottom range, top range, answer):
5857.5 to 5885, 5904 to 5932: 0.84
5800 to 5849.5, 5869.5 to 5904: 1.10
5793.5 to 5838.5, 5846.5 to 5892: 1.08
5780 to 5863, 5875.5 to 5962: 1.03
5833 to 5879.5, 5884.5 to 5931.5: 0.86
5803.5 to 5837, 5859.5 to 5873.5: 0.99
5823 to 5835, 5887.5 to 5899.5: 0.80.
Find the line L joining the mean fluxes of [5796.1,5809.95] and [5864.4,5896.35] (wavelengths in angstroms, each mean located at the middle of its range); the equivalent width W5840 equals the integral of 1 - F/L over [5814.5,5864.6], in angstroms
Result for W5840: 2.8 angstroms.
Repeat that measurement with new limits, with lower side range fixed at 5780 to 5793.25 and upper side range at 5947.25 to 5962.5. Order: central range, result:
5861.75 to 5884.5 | -4.6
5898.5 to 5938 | 1.9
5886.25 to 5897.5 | 2.5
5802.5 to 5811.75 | 0.5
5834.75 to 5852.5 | 0.9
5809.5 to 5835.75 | 0.3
